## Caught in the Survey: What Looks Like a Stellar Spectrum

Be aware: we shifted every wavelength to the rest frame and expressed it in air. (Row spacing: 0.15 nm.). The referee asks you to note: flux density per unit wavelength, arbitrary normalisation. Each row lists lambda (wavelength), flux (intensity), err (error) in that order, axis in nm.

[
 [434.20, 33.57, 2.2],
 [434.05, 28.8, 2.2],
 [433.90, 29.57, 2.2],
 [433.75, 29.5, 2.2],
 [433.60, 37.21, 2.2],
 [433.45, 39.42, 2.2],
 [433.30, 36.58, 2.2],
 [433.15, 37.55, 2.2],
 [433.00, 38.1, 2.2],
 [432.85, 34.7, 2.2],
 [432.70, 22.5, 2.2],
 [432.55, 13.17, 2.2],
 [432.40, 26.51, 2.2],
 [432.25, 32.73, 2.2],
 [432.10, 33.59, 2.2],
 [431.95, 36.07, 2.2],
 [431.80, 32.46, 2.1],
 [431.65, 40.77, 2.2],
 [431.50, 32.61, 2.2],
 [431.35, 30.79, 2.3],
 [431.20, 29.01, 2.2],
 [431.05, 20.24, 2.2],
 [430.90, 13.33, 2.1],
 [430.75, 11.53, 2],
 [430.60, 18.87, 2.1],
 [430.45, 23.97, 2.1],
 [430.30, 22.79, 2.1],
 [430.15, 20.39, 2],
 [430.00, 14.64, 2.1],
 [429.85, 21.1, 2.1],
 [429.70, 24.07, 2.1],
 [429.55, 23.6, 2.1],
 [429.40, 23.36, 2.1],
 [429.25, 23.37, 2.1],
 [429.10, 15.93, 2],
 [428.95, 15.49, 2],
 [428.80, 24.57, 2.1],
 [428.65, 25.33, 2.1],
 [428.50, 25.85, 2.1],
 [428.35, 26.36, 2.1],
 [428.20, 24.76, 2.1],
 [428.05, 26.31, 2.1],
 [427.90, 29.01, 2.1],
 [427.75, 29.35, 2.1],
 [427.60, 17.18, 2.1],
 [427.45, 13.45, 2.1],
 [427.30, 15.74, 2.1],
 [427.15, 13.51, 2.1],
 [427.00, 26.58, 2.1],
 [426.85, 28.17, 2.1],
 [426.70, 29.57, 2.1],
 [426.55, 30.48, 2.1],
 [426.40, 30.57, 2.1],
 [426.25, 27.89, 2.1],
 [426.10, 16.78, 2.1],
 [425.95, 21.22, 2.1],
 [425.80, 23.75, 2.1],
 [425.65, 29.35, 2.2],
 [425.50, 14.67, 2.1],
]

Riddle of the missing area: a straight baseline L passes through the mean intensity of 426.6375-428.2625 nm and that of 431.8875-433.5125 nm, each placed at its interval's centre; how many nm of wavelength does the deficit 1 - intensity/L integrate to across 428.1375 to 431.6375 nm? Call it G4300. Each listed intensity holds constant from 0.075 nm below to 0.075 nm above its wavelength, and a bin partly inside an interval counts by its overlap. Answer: 0.58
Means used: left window 23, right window 31.8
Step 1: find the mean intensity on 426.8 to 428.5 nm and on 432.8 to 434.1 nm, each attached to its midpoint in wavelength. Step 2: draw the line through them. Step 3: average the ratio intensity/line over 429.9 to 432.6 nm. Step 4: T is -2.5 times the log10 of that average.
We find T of 0.20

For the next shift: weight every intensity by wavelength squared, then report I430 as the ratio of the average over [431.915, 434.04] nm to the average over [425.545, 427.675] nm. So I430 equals 1.42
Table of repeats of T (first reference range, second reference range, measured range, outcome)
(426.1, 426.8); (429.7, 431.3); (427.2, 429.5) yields 0.09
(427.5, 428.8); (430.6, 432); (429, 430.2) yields 0.25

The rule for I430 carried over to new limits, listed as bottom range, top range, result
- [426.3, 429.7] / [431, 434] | 1.37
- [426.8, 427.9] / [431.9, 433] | 1.41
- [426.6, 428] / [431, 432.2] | 1.45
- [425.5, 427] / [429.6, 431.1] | 0.76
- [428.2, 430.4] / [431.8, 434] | 1.47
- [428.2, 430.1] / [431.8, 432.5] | 1.45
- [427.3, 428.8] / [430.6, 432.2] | 1.18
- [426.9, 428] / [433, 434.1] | 1.69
